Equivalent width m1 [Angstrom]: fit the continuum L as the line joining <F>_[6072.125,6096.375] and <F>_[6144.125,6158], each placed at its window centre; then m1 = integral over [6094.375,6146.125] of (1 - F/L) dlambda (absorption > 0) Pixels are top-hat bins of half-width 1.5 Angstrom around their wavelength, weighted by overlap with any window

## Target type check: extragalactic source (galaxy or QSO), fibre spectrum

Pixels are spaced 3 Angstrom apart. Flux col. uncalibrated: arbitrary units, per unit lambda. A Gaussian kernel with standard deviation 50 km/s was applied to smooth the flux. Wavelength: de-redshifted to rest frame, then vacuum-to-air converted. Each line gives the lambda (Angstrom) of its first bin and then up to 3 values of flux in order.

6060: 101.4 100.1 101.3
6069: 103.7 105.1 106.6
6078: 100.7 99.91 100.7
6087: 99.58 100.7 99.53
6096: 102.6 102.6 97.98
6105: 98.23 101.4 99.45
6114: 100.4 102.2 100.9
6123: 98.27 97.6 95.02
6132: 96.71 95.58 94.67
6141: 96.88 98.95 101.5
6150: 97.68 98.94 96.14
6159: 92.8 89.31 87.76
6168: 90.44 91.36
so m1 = 0.5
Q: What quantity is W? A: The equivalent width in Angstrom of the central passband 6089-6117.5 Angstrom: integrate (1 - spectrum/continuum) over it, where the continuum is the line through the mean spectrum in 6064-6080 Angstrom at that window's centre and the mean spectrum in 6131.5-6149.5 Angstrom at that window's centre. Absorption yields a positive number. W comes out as 0.0 Angstrom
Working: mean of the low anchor 103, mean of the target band 100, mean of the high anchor 97.4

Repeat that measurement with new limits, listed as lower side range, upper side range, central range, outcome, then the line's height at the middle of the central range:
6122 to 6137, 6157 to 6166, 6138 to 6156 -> -1.0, 93.2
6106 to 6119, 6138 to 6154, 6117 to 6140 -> 0.5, 99.6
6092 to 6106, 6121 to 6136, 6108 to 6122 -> -0.3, 98.4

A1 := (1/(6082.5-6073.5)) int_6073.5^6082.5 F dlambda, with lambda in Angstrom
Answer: 102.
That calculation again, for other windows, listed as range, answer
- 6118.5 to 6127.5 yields 98.9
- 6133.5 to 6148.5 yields 97.5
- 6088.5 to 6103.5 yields 101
